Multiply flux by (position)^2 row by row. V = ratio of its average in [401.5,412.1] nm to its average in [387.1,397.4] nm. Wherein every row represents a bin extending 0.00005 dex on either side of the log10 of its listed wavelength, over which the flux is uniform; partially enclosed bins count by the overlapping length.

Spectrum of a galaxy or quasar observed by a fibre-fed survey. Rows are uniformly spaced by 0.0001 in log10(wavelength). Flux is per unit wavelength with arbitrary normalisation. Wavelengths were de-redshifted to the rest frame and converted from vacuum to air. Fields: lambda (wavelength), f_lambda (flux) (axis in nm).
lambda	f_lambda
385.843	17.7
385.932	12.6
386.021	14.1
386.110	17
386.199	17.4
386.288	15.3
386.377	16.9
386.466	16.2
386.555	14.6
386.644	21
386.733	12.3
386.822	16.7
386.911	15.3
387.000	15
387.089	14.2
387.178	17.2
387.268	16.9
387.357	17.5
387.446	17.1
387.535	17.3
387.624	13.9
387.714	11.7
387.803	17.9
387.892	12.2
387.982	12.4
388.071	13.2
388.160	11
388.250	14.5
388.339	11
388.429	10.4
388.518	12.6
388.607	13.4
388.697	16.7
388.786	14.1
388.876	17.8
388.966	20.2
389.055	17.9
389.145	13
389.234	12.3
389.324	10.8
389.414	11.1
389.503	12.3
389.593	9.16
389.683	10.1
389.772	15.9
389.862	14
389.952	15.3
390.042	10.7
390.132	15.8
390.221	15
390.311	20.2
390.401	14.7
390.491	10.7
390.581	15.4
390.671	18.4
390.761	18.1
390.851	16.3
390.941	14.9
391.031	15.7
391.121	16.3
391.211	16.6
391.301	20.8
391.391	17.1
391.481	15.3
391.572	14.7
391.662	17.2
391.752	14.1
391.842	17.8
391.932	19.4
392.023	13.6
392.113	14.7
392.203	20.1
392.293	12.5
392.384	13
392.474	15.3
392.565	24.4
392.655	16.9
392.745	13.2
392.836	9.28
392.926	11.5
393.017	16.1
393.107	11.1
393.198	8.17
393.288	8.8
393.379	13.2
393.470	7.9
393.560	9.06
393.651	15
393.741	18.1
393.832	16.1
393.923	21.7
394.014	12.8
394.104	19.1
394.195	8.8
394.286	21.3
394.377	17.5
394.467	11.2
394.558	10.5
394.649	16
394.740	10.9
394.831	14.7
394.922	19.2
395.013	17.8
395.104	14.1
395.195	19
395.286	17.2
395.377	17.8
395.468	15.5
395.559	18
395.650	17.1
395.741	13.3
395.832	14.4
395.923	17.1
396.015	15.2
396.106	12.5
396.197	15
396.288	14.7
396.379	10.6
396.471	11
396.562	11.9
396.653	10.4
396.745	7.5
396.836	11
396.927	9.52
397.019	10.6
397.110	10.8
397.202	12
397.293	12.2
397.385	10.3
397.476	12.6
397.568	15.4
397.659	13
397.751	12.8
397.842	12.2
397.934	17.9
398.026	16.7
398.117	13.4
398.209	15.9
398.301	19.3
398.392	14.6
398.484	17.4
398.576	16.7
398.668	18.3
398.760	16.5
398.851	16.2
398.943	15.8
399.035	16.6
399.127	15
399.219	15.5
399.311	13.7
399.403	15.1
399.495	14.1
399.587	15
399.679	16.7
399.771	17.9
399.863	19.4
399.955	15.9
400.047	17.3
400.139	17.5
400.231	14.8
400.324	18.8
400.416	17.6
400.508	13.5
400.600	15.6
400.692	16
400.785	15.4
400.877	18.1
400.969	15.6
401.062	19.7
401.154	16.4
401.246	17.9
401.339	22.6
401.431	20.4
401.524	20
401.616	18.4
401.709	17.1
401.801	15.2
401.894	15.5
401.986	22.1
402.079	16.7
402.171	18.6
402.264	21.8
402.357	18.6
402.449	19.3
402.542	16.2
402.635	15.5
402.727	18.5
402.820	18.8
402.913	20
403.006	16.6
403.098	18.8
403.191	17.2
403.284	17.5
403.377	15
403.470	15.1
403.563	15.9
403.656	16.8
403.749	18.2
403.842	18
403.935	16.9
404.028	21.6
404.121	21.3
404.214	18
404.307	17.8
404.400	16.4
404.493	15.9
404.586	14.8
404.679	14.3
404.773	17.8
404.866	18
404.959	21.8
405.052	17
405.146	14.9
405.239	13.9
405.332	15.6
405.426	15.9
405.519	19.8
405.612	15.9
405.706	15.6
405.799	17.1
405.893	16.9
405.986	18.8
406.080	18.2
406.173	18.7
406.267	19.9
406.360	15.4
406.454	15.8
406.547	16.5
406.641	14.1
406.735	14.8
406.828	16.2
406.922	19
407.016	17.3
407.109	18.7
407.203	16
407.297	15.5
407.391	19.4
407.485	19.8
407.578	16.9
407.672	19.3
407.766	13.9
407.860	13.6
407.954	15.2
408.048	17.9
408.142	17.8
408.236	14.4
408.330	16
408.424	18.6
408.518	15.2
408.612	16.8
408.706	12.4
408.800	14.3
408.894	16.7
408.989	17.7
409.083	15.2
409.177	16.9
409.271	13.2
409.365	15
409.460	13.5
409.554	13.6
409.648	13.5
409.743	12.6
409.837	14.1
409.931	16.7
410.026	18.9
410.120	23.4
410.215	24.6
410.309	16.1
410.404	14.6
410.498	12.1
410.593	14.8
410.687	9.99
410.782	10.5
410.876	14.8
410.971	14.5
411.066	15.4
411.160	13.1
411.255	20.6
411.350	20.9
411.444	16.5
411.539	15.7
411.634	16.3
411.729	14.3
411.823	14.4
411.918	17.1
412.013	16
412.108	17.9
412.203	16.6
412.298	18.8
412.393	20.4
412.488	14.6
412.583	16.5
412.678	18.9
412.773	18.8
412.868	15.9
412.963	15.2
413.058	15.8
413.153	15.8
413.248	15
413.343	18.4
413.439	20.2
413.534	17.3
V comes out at 1.24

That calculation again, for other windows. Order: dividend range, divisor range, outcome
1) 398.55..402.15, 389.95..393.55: 1.19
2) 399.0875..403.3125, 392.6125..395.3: 1.27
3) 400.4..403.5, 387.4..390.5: 1.36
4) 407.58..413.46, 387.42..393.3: 1.22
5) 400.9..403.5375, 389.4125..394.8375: 1.29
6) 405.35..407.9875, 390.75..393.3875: 1.20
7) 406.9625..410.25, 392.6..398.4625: 1.26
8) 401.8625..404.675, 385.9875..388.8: 1.29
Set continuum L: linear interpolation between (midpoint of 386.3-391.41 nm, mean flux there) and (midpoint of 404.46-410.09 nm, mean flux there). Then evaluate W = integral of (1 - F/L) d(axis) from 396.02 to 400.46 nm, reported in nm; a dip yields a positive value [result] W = 0.32 nm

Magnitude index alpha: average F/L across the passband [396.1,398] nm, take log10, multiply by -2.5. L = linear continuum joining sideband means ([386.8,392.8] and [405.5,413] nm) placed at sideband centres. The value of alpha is 0.27 mag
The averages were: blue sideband 15.1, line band 12.1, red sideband 16.3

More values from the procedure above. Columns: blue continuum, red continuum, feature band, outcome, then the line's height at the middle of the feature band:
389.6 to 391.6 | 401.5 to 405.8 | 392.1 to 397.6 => 0.153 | 16.1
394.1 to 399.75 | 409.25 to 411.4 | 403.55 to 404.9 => -0.161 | 15.1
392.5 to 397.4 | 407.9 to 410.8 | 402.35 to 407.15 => -0.147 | 15.1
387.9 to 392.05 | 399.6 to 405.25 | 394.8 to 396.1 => -0.027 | 16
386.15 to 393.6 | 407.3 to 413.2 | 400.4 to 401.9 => -0.126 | 15.5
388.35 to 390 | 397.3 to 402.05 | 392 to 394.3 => 0.035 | 14.7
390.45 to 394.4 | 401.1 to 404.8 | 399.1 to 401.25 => 0.052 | 17.1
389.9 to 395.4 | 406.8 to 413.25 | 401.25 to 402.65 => -0.180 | 15.7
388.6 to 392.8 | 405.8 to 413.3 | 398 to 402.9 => -0.082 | 15.9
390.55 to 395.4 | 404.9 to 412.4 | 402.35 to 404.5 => -0.110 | 16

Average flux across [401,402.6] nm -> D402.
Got 18.6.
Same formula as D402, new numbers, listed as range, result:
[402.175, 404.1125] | 17.9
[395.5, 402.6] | 15.6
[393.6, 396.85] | 14.9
